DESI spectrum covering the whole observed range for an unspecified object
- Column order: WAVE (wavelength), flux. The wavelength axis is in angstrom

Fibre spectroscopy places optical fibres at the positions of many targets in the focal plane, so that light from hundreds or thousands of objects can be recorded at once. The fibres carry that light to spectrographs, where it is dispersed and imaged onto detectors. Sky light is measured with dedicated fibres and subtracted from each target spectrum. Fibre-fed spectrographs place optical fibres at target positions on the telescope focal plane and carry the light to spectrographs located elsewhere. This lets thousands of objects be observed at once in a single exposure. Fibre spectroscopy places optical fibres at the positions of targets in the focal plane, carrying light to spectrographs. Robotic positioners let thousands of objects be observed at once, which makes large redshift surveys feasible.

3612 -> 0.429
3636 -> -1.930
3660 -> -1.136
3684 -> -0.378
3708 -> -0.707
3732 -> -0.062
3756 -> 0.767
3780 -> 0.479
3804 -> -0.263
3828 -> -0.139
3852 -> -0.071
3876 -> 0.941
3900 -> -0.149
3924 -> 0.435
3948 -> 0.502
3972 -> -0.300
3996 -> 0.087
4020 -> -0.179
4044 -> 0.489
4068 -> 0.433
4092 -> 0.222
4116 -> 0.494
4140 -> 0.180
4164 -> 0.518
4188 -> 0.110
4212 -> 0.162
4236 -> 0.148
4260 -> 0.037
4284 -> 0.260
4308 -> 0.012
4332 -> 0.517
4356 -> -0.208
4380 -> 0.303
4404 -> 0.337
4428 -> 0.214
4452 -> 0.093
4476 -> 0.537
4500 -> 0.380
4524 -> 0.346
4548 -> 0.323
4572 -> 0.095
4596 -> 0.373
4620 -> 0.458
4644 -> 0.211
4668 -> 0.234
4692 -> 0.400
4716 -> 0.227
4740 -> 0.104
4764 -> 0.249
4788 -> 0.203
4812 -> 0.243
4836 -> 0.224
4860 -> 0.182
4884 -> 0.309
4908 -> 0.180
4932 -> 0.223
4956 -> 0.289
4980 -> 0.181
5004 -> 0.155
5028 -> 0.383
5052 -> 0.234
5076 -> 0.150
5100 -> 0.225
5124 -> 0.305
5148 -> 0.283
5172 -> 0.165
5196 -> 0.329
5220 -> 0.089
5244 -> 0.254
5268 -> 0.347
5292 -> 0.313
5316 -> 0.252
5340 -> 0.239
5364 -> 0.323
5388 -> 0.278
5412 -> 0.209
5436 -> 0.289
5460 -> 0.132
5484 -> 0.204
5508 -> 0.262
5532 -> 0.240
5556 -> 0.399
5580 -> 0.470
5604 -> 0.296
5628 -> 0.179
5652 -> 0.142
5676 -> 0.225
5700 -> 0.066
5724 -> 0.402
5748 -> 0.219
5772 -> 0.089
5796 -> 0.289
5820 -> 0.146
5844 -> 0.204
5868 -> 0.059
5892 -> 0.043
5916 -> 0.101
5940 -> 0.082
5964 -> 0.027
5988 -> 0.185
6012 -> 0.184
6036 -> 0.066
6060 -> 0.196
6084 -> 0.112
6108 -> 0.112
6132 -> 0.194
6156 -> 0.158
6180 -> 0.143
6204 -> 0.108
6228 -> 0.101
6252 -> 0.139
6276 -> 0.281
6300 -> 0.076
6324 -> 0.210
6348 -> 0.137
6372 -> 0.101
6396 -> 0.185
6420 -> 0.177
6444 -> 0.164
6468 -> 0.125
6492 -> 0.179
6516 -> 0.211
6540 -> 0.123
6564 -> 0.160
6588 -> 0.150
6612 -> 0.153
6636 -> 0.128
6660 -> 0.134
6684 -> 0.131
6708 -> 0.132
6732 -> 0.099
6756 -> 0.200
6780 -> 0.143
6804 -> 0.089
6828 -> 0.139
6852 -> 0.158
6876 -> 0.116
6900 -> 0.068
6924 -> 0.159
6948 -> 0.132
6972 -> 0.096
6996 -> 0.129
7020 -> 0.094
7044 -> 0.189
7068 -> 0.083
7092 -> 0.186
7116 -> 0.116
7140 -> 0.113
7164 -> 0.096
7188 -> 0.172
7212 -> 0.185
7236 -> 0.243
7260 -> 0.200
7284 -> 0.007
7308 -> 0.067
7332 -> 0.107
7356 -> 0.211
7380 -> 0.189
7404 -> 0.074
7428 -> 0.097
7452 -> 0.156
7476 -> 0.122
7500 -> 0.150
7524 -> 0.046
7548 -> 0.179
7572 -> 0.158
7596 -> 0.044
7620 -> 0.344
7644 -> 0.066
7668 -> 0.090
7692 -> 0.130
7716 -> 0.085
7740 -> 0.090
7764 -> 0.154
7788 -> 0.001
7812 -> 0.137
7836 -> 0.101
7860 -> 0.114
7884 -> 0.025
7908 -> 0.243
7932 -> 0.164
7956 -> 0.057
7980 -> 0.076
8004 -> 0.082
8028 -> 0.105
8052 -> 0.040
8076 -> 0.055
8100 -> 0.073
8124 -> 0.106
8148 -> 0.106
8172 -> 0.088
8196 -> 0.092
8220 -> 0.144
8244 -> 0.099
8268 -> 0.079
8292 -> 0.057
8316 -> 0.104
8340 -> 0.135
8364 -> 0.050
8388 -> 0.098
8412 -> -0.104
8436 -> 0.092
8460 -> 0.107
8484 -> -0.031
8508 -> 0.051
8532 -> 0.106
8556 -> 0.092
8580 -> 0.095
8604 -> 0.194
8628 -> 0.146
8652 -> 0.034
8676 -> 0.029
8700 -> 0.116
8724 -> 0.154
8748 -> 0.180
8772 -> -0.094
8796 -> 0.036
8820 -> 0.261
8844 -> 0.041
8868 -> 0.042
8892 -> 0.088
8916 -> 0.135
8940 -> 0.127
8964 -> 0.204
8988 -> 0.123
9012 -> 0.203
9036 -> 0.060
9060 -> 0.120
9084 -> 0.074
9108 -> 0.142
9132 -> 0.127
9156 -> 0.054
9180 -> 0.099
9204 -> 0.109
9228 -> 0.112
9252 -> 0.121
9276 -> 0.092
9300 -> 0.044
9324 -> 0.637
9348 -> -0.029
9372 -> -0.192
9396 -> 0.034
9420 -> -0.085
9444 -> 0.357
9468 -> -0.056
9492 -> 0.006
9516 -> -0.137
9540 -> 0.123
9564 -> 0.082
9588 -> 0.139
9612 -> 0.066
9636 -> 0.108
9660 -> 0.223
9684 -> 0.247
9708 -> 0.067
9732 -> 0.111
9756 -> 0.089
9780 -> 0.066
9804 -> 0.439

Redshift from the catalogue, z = 0.120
